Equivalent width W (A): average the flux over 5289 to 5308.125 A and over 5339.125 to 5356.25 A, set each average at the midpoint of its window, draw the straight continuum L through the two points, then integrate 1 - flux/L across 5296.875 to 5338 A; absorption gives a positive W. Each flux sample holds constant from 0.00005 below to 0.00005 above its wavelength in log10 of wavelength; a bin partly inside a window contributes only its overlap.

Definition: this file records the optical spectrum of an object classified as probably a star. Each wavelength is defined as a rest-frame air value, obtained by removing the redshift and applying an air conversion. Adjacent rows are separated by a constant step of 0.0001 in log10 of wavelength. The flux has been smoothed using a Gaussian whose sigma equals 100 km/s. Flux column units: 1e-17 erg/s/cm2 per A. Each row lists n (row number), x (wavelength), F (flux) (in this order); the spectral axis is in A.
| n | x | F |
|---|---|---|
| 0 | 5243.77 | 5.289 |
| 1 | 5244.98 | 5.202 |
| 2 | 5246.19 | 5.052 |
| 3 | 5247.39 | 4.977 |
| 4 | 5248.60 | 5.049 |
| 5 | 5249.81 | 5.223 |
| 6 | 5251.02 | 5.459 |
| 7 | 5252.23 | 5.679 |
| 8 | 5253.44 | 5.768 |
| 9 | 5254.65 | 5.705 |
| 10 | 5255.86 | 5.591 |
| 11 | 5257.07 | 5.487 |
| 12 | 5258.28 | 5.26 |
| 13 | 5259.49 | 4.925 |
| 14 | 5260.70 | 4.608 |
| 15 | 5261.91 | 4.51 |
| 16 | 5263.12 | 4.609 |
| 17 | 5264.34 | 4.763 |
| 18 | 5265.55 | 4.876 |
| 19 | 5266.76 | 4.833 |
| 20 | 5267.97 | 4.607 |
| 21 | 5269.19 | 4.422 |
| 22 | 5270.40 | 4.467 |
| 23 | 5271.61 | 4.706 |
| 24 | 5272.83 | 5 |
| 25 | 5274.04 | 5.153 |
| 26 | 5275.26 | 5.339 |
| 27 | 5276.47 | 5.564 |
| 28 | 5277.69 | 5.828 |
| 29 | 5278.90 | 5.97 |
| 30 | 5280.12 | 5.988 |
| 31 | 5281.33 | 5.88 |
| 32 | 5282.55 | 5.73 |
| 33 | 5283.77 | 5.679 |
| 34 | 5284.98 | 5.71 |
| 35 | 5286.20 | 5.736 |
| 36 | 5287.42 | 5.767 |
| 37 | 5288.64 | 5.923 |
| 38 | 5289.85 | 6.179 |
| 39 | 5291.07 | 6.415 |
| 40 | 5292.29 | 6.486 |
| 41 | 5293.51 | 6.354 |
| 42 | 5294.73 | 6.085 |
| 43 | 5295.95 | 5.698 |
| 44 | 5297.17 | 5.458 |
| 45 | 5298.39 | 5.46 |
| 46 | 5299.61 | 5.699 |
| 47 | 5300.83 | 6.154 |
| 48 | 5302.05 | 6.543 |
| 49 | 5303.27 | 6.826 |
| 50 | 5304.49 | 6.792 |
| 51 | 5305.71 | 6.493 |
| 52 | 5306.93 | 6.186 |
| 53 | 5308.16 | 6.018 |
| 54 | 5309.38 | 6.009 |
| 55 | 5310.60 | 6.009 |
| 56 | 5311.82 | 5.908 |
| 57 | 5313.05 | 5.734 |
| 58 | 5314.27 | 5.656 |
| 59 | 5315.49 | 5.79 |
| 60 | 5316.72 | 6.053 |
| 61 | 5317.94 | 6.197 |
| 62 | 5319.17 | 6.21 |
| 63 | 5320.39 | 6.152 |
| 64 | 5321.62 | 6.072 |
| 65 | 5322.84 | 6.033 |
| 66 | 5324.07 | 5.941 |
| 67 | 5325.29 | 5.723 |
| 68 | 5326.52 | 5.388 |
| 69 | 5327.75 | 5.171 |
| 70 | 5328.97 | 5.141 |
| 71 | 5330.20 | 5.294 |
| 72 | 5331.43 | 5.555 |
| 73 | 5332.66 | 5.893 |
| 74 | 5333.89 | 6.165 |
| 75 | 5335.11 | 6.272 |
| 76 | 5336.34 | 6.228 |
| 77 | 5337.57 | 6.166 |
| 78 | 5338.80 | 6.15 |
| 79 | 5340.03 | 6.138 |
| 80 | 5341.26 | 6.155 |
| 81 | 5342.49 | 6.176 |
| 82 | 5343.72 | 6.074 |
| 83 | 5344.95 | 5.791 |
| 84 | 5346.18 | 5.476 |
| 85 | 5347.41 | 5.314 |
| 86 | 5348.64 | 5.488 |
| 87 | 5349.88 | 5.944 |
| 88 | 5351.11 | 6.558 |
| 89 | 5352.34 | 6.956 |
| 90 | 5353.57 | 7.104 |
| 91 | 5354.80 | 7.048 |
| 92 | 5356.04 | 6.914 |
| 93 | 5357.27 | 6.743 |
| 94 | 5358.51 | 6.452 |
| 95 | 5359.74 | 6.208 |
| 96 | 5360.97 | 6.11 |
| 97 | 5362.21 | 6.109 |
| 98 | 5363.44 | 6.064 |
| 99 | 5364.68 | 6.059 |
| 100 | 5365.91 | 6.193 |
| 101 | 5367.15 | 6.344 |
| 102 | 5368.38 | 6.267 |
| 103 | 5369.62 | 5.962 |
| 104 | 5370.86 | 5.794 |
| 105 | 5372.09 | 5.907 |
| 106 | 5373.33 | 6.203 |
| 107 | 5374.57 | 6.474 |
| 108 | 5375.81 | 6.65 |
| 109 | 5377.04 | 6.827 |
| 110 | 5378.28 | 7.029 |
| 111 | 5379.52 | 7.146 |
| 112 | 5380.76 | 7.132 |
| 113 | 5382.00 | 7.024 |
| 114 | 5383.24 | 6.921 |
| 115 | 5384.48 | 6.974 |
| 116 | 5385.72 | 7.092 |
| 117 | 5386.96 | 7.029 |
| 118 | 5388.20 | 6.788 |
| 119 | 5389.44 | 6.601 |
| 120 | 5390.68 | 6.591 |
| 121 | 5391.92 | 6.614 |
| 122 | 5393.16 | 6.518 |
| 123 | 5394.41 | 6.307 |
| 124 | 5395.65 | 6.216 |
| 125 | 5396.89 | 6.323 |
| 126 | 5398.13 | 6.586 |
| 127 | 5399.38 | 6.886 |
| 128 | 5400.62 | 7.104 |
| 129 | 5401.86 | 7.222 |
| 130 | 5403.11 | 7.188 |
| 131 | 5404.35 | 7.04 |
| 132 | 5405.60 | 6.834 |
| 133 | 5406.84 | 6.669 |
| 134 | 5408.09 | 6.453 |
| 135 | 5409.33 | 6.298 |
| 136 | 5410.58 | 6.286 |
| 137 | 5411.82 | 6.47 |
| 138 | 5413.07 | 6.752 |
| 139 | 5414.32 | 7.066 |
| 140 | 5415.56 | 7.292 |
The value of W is 1.6 A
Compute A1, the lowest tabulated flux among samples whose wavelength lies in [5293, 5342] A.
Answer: 5.141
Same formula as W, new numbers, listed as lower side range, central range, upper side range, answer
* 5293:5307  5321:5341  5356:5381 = 1.3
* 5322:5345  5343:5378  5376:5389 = 1.2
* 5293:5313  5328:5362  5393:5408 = 1.3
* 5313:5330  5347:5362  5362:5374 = -1.0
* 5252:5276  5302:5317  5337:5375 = -1.5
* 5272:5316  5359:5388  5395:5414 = -0.1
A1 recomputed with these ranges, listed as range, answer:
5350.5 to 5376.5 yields 5.794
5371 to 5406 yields 5.907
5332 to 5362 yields 5.314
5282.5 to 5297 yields 5.679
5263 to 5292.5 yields 4.422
